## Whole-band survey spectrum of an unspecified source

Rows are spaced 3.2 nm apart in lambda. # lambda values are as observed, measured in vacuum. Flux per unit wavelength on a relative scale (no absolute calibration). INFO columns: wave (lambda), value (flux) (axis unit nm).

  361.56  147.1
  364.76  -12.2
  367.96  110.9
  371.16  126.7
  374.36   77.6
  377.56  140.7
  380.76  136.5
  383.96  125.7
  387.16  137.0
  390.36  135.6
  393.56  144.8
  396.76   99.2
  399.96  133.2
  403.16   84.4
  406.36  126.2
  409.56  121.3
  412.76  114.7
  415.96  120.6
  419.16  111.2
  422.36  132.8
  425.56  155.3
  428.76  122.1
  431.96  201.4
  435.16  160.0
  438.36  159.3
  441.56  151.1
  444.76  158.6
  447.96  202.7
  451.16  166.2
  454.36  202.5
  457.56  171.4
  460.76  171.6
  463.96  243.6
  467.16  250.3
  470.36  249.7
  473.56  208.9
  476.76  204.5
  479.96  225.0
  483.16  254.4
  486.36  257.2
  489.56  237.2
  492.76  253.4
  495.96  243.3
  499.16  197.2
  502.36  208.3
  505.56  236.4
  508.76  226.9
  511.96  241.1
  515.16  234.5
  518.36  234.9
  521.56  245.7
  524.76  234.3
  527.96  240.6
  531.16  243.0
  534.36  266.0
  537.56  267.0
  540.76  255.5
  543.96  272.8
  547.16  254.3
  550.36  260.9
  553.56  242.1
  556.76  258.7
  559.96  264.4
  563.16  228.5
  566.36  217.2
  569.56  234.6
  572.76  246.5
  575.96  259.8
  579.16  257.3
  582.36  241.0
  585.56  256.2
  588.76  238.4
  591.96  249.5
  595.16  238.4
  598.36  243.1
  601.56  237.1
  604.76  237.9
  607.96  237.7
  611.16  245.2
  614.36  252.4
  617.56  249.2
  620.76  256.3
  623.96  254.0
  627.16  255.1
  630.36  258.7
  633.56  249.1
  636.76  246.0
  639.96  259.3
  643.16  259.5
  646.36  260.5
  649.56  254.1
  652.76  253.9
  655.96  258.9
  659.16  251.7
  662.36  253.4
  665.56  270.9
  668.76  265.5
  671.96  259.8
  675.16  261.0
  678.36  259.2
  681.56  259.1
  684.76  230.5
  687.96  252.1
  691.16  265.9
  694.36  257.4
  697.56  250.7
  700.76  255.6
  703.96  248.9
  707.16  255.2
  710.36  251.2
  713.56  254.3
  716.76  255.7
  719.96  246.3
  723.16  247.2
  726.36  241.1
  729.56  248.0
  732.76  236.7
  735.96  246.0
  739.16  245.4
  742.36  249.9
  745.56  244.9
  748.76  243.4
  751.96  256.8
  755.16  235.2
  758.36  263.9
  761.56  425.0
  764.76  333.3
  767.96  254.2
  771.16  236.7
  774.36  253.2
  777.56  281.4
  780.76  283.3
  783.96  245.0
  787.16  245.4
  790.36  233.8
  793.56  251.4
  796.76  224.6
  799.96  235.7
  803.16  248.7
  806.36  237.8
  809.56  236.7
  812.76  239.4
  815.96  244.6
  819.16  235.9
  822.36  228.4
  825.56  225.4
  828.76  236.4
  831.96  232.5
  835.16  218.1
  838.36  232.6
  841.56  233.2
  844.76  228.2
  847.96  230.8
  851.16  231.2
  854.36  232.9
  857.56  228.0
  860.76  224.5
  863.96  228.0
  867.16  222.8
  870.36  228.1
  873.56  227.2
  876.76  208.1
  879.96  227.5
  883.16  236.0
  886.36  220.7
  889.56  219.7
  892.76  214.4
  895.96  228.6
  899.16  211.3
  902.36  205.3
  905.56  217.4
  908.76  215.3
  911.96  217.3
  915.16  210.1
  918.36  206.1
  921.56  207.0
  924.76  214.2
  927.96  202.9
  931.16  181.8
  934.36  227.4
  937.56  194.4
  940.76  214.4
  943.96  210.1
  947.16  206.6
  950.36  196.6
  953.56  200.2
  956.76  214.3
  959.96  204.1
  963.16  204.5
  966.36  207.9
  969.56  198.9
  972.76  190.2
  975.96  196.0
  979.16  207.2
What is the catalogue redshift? 0.160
